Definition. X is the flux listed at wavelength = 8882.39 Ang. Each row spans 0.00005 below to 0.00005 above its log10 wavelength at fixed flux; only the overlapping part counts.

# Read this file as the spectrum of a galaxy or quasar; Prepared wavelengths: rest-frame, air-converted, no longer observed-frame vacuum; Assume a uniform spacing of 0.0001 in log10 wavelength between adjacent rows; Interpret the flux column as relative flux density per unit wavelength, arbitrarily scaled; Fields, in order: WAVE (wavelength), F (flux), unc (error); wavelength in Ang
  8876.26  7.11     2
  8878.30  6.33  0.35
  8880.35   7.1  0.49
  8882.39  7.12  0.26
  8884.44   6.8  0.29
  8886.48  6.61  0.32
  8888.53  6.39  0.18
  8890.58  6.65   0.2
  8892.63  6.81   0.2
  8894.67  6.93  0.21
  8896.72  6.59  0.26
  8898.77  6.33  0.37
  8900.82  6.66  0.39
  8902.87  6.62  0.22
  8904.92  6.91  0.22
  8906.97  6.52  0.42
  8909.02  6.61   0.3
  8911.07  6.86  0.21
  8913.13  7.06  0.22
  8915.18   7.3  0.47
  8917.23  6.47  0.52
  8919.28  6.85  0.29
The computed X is 7.12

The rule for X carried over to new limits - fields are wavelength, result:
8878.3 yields 6.33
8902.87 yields 6.62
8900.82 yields 6.66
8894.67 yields 6.93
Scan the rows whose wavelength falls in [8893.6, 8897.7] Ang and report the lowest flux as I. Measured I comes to 6.59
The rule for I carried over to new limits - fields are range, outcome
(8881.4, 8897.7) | 6.39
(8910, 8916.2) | 6.86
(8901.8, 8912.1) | 6.52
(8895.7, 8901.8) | 6.33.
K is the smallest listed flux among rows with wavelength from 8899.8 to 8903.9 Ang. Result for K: 6.62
